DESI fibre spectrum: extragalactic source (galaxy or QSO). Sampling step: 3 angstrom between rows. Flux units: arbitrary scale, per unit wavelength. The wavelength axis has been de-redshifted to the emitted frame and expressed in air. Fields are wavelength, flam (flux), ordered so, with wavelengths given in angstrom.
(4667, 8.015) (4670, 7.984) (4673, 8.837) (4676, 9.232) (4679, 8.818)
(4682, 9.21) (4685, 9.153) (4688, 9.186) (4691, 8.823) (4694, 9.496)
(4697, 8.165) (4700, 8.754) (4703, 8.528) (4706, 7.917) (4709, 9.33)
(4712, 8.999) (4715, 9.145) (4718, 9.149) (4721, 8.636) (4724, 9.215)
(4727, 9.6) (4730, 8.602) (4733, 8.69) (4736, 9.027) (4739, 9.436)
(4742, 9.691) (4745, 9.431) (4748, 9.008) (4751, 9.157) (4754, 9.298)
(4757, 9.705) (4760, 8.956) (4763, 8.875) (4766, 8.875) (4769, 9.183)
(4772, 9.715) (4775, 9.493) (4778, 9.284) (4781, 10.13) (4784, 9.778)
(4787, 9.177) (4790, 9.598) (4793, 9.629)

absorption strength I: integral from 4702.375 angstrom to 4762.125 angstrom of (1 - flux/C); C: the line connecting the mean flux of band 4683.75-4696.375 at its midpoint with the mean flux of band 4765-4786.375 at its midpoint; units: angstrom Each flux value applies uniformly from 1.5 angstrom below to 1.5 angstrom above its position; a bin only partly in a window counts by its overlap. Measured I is 1.4 angstrom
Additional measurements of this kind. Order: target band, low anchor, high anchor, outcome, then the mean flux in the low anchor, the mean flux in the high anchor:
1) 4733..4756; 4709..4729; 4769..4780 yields 0.07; 9.13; 9.48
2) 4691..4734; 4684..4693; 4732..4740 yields 0.89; 9.07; 9.05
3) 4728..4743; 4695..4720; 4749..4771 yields -0.19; 8.76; 9.16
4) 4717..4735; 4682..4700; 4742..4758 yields 0.41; 8.97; 9.34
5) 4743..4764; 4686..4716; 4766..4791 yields 0.14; 8.83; 9.5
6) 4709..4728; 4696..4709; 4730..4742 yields -0.81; 8.46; 9.07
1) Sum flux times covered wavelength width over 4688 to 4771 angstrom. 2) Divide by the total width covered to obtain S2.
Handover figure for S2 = 9.03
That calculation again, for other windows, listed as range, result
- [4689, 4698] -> 8.88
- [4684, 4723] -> 8.87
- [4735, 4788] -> 9.35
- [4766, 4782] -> 9.48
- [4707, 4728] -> 9.11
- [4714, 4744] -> 9.12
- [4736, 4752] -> 9.32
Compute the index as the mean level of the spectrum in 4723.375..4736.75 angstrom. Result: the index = 9.01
